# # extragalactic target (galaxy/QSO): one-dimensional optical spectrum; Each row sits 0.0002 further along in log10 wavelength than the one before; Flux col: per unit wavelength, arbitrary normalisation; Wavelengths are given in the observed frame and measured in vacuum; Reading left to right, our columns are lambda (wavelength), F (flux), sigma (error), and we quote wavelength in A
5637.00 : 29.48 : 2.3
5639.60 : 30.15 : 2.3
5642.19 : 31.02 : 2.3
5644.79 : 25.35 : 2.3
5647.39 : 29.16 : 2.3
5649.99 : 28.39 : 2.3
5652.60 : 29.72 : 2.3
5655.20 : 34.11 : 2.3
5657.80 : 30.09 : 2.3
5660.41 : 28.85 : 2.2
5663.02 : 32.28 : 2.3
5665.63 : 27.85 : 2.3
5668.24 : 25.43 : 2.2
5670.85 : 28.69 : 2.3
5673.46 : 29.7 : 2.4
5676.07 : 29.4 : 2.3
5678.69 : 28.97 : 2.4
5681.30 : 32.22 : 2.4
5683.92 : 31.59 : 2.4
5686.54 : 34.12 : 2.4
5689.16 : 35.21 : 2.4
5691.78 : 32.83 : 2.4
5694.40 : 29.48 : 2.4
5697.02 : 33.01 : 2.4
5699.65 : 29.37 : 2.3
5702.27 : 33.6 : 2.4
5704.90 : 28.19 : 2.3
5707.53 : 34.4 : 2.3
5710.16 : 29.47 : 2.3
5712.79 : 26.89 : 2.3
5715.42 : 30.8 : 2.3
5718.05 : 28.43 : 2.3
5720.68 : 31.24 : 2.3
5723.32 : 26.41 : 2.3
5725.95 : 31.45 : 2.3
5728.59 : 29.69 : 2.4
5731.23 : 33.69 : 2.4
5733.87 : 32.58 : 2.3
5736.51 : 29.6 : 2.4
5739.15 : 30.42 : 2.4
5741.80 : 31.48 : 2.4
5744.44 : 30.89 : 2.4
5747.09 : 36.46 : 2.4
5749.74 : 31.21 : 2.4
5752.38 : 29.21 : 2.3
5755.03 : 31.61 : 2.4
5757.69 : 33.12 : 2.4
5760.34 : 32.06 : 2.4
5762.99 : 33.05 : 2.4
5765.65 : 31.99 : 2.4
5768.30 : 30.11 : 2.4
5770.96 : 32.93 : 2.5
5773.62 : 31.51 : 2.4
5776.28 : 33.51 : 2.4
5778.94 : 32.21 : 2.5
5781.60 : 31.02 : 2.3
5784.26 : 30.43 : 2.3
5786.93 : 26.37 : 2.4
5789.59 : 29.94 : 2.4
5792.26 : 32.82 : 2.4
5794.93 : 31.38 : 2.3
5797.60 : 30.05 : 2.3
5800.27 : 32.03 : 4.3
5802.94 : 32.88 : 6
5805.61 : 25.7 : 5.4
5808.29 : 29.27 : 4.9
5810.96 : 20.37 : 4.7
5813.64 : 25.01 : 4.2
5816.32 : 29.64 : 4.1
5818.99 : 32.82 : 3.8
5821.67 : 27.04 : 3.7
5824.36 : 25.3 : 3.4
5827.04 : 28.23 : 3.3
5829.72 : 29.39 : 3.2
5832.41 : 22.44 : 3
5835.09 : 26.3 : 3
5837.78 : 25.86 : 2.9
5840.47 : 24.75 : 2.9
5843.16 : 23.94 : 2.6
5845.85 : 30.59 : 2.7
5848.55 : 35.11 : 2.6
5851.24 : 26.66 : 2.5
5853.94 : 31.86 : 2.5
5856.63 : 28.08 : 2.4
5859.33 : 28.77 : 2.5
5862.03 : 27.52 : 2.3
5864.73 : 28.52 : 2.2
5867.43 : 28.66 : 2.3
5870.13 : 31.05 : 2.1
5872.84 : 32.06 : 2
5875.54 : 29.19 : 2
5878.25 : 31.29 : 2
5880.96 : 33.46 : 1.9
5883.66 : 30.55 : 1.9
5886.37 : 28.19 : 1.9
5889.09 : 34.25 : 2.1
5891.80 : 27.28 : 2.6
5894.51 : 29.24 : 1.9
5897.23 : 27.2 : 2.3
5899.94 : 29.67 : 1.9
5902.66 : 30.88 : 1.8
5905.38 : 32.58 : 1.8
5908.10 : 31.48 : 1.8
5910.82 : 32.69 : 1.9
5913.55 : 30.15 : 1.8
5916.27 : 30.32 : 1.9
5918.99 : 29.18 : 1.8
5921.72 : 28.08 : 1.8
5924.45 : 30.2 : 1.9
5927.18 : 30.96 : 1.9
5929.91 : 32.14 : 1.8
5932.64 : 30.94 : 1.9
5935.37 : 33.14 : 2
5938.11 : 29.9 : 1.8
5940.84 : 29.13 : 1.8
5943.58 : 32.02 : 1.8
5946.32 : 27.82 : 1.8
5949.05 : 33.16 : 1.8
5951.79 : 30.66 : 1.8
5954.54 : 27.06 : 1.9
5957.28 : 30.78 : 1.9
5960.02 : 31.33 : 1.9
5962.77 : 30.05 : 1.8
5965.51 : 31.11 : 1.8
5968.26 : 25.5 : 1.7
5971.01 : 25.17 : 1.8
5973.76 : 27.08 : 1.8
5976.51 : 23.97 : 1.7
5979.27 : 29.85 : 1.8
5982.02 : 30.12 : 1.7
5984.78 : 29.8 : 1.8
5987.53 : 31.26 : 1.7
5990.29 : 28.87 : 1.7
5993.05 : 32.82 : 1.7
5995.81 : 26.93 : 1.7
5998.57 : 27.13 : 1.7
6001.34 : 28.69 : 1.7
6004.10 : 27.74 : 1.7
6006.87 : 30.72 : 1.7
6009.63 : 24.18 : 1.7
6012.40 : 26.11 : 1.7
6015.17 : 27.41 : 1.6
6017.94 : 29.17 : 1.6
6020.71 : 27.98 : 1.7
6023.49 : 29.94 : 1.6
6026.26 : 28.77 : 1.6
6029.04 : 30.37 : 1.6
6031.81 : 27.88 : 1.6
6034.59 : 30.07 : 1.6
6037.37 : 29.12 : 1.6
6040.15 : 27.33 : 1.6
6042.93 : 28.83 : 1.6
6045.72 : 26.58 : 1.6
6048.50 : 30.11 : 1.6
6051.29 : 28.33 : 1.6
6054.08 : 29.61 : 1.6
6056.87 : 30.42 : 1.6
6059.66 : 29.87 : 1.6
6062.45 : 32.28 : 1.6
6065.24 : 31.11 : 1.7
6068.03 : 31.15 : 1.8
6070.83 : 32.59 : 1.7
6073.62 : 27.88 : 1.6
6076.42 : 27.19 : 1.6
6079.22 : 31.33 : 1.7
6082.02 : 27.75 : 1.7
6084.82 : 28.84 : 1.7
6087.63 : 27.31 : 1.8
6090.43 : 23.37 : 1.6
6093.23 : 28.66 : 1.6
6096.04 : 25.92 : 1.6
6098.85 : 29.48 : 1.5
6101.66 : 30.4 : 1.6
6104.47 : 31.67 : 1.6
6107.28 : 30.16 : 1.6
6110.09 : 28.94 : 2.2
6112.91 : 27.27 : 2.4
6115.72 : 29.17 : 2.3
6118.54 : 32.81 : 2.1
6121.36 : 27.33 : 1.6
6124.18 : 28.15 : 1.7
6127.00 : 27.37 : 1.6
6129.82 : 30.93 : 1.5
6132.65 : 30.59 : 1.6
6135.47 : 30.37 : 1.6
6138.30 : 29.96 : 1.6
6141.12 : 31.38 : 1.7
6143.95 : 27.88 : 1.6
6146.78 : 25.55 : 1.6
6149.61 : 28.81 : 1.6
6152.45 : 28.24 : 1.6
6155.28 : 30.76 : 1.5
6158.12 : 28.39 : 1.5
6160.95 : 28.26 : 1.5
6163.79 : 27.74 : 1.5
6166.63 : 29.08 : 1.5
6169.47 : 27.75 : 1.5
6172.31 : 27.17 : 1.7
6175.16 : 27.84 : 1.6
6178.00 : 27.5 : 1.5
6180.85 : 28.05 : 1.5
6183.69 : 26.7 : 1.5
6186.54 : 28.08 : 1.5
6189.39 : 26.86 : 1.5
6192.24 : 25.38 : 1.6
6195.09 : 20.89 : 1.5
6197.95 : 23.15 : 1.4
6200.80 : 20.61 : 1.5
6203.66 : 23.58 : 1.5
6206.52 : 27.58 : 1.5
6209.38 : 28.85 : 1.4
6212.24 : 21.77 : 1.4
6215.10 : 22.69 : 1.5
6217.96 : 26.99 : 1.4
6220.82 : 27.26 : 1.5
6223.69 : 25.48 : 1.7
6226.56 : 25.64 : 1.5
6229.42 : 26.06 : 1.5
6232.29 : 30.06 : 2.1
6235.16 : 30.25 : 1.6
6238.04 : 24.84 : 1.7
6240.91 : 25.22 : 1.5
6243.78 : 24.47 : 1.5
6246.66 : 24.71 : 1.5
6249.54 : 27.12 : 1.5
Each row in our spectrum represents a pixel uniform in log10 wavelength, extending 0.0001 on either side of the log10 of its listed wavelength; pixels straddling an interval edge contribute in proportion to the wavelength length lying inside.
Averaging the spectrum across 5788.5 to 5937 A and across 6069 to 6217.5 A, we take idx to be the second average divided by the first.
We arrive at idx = 0.95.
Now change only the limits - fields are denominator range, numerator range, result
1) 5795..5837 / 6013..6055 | 1.03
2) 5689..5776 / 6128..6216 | 0.87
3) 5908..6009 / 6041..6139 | 0.99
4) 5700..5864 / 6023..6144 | 0.98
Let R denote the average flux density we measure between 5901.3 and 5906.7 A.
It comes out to 31.7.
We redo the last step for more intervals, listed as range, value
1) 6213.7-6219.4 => 24.9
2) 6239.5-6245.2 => 24.9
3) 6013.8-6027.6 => 28.7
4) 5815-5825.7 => 28.7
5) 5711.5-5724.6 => 28.8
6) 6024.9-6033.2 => 29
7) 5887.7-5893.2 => 30.7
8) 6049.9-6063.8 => 30.1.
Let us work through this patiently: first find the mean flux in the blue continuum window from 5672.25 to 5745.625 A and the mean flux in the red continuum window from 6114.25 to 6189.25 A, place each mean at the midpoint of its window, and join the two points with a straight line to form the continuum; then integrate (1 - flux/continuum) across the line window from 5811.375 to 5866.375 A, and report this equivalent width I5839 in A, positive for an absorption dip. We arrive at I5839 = 4.5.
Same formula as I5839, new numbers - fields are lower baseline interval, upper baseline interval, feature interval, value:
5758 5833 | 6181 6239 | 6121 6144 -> -2.7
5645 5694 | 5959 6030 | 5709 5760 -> -1.4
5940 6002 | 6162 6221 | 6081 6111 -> -1.2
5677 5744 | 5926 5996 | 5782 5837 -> 3.8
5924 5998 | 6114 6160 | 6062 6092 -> 0.3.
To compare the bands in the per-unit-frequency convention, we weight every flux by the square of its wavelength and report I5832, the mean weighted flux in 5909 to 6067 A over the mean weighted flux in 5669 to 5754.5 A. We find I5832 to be 1.04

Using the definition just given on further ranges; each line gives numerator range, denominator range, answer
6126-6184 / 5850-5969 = 1.03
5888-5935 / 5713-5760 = 1.04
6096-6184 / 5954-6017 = 1.07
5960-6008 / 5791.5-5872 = 1.06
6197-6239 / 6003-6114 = 0.94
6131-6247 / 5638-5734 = 1.05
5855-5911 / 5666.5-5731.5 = 1.05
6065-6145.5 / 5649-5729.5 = 1.11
